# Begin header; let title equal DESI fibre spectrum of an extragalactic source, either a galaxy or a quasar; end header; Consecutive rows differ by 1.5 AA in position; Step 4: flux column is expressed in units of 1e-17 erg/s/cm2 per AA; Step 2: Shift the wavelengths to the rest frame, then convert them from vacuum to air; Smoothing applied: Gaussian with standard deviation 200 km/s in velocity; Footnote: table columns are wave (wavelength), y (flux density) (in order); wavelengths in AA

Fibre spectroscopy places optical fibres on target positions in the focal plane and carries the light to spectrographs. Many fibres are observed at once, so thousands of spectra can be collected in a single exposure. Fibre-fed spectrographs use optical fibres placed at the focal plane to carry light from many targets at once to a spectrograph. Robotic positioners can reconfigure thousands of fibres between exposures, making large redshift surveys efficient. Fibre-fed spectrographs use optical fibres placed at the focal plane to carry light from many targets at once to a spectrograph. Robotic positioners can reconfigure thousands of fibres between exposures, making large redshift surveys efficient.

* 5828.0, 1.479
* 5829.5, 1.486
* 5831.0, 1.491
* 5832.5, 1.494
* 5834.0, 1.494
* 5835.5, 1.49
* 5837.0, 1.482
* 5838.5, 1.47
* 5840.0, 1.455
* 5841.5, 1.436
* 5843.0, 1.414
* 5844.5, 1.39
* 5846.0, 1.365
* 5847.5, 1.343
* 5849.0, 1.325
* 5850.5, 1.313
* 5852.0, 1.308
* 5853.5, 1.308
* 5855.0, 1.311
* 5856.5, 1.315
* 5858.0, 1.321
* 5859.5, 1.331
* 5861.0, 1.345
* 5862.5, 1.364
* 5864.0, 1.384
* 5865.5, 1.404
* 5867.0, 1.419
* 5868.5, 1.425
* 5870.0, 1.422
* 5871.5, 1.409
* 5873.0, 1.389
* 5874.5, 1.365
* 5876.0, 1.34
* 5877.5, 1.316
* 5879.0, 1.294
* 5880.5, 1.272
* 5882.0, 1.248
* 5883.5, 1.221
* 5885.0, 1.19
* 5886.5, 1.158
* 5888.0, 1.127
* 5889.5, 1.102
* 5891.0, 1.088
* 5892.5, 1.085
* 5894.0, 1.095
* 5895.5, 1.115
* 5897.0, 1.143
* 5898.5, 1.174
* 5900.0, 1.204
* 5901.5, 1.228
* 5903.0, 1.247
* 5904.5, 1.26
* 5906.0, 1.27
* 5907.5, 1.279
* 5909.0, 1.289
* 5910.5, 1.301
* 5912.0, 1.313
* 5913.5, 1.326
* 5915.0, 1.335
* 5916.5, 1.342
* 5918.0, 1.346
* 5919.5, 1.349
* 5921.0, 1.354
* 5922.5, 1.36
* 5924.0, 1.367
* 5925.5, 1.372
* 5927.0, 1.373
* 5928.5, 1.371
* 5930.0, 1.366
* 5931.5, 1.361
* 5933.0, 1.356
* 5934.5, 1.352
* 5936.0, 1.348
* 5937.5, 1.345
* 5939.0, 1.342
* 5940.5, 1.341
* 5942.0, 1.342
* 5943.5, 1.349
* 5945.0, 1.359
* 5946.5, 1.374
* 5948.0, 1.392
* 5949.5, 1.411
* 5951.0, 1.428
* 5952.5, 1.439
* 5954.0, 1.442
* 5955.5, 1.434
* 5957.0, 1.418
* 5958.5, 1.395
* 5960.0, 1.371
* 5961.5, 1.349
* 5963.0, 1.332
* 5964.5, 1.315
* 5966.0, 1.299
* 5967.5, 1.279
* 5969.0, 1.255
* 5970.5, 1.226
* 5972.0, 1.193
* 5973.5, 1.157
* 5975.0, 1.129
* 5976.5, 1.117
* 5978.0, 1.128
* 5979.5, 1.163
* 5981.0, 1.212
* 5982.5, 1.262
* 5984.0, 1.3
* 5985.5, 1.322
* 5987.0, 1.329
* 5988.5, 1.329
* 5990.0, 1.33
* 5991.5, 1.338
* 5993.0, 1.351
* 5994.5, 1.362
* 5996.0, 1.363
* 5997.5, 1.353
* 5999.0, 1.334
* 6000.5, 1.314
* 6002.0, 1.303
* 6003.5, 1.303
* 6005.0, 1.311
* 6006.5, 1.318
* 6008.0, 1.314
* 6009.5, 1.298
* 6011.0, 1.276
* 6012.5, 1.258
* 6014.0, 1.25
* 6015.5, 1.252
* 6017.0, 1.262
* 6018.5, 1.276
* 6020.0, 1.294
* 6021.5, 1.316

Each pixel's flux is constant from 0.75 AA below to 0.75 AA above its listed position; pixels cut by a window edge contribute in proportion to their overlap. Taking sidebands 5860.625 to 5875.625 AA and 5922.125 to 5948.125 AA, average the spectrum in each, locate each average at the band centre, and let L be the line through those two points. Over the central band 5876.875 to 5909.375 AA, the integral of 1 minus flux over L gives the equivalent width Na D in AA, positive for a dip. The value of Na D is 4.3 AA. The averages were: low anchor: 1.39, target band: 1.2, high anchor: 1.36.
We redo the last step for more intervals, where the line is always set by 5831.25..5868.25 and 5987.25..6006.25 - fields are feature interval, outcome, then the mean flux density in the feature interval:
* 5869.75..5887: 1.0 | 1.3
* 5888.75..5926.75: 3.1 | 1.26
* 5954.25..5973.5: 0.4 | 1.32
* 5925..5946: 0.0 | 1.36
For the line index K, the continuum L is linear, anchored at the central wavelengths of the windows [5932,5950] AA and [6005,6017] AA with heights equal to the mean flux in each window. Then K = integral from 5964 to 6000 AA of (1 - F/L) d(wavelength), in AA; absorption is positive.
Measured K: 1.22 AA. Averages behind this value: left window 1.36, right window 1.28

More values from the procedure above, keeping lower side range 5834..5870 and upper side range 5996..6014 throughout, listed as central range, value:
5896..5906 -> 1.08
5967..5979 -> 1.27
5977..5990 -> 0.60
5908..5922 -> 0.24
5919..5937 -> -0.21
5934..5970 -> -0.78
